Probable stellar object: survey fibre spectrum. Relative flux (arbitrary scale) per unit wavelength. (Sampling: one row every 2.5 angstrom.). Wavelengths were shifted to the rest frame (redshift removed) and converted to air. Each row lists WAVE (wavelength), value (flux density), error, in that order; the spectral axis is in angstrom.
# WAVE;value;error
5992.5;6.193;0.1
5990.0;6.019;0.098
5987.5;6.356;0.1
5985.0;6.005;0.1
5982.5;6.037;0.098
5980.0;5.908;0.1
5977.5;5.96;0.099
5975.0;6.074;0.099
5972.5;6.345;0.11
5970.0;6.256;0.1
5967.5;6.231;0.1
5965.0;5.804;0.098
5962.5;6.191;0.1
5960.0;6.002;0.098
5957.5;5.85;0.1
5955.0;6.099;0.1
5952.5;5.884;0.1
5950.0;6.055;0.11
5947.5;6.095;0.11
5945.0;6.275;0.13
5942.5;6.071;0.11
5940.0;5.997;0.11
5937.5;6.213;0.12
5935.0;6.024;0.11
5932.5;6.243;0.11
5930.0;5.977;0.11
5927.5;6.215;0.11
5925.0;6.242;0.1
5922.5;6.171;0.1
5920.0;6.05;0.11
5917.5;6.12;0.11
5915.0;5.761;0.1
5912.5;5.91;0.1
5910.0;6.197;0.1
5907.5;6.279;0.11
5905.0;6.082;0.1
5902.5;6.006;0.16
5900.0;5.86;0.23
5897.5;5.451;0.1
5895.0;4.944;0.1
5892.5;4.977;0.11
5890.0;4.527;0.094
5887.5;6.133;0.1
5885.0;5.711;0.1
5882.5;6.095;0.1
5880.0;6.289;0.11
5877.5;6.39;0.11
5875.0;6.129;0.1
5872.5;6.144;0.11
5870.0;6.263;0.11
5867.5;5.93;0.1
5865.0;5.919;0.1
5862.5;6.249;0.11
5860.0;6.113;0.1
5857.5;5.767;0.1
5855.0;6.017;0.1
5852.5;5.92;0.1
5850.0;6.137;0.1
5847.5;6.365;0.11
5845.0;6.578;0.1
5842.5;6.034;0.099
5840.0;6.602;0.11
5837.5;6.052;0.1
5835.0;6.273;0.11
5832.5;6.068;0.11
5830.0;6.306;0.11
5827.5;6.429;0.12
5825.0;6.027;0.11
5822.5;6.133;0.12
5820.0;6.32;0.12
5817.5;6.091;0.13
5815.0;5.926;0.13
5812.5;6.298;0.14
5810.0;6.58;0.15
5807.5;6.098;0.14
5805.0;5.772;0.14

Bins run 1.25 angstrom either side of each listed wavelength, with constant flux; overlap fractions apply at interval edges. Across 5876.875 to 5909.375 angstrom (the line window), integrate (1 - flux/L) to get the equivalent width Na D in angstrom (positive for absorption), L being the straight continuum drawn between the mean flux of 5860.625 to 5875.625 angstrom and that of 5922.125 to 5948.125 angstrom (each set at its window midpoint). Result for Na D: 2.0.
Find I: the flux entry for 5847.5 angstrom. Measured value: 6.365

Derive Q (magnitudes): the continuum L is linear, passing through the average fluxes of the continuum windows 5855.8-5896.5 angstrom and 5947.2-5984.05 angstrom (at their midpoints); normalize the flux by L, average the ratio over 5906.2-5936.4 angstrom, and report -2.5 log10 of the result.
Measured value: -0.03 mag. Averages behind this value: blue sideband 5.85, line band 6.1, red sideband 6.05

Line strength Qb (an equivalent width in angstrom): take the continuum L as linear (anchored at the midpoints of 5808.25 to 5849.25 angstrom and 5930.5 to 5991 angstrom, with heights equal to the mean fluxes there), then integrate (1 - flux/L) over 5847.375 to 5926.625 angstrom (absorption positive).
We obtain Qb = 3.1 angstrom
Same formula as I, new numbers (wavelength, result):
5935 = 6.024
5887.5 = 6.133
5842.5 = 6.034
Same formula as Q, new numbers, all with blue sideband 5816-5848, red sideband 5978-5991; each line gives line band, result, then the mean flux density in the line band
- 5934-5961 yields 0.010 mag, 6.05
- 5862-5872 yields 0.021 mag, 6.08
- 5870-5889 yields 0.013 mag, 6.12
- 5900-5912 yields 0.010 mag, 6.1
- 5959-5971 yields -0.002 mag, 6.1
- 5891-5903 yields 0.145 mag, 5.39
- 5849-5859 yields 0.046 mag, 5.96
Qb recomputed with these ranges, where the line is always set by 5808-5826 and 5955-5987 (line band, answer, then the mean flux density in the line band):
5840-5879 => 0.1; 6.15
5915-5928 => 0.0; 6.12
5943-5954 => 0.0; 6.08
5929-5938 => 0.0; 6.11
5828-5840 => -0.1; 6.24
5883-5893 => 1.2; 5.42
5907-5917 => 0.1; 6.02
